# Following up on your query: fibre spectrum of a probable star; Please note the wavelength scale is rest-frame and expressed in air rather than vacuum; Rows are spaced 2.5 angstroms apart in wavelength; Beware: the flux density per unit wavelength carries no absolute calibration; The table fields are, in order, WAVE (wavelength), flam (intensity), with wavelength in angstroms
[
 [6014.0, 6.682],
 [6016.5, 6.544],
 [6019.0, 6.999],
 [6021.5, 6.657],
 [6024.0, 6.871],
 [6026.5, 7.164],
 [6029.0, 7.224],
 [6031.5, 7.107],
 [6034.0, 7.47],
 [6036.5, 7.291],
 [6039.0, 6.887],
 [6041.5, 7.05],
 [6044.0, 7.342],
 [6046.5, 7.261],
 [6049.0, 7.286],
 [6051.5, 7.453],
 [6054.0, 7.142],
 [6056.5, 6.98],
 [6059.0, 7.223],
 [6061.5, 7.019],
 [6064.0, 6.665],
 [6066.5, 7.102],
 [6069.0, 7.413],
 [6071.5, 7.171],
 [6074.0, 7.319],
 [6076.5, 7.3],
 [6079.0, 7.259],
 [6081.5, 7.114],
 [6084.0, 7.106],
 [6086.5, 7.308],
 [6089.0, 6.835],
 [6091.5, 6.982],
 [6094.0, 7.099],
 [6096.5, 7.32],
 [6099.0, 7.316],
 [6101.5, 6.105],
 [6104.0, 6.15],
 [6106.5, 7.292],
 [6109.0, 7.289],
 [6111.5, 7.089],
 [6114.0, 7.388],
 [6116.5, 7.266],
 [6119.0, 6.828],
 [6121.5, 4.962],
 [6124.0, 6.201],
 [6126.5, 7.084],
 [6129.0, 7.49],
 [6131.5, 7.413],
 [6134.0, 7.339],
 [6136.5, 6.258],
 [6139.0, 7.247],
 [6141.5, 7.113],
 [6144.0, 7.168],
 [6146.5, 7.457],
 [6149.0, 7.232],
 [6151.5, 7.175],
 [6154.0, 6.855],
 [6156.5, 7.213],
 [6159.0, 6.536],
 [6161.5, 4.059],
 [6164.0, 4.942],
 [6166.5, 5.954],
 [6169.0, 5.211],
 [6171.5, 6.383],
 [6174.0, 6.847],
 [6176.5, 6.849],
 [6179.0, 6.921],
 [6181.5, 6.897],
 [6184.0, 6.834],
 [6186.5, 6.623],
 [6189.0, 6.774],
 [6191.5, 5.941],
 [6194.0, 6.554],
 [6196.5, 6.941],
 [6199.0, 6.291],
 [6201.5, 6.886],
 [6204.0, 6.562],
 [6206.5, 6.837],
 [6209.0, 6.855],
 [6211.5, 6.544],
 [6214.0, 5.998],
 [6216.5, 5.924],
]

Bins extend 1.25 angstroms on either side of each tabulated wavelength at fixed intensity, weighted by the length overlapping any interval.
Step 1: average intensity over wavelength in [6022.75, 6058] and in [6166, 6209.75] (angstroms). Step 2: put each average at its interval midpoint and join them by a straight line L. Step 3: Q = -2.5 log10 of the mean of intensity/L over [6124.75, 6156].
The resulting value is -0.058 mag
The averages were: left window 7.18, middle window 7.14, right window 6.57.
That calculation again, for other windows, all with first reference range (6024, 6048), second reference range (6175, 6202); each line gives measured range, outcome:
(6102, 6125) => 0.036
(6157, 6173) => 0.201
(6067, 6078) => -0.034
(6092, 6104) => 0.016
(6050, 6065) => 0.003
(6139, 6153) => -0.063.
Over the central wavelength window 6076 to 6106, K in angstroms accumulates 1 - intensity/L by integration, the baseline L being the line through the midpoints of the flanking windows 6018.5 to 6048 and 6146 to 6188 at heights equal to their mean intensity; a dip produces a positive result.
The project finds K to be -0.7 angstroms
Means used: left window 7.11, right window 6.45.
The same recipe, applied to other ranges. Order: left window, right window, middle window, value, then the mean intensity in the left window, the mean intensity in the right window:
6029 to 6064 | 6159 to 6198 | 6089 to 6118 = -1.02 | 7.18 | 6.26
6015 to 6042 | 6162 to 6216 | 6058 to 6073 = -0.48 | 7.02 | 6.42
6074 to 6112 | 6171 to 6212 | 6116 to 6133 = 0.48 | 7.05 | 6.69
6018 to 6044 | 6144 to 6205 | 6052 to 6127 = -1.41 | 7.09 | 6.51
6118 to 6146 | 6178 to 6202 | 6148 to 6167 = 1.46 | 6.84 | 6.66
